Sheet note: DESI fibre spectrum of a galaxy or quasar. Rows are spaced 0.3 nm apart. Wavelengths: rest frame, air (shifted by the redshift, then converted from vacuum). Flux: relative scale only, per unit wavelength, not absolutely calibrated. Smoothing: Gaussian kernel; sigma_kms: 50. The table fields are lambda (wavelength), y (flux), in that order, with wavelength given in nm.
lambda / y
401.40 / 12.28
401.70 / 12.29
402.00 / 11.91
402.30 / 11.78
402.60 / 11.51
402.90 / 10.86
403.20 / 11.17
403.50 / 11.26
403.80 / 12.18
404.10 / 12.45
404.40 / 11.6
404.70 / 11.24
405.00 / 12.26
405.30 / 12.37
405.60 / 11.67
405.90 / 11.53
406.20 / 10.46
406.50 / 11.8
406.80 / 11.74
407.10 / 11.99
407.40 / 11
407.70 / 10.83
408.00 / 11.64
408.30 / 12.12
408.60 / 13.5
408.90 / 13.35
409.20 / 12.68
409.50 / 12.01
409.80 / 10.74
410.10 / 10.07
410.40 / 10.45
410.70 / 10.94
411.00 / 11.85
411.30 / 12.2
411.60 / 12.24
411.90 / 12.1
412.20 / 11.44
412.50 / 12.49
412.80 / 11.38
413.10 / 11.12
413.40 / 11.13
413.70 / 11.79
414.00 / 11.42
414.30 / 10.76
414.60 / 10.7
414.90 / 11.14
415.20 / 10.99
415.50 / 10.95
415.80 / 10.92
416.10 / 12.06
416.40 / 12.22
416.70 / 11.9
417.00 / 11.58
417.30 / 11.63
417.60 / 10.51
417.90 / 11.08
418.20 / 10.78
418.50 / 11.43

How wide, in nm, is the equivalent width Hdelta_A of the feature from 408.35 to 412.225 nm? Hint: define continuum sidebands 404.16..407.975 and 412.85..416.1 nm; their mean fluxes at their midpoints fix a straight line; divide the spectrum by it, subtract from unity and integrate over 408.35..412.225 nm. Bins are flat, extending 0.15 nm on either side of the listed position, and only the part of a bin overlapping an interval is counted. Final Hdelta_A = -0.16 nm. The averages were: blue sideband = 11.6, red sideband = 11.1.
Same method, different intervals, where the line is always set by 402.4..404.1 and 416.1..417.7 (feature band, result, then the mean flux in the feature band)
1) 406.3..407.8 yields 0.01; 11.5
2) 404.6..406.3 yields -0.02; 11.6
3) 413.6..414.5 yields 0.03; 11.3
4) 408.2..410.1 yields -0.11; 12.2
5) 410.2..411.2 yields 0.04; 11.1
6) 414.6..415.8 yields 0.07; 11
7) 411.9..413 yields -0.02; 11.8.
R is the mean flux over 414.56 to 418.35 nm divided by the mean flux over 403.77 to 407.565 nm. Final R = 1.0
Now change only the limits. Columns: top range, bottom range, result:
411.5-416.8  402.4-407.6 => 0.99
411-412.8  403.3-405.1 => 1.02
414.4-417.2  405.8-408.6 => 0.98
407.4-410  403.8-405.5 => 1.00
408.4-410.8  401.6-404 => 1.01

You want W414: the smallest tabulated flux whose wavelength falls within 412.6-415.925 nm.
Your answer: 10.7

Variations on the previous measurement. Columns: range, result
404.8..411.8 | 10.07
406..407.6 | 10.46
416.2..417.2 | 11.58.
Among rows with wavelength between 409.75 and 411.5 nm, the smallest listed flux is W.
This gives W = 10.07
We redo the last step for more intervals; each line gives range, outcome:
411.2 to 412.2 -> 11.44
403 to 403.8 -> 11.17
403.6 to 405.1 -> 11.24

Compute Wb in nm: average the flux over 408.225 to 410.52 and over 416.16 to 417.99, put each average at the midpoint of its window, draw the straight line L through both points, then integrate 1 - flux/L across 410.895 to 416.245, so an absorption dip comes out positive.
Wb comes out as 0.10 nm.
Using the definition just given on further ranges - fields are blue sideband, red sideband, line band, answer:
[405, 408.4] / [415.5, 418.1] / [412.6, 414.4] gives 0.03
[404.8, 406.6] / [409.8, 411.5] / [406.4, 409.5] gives -0.18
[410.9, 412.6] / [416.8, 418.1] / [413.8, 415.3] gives 0.08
